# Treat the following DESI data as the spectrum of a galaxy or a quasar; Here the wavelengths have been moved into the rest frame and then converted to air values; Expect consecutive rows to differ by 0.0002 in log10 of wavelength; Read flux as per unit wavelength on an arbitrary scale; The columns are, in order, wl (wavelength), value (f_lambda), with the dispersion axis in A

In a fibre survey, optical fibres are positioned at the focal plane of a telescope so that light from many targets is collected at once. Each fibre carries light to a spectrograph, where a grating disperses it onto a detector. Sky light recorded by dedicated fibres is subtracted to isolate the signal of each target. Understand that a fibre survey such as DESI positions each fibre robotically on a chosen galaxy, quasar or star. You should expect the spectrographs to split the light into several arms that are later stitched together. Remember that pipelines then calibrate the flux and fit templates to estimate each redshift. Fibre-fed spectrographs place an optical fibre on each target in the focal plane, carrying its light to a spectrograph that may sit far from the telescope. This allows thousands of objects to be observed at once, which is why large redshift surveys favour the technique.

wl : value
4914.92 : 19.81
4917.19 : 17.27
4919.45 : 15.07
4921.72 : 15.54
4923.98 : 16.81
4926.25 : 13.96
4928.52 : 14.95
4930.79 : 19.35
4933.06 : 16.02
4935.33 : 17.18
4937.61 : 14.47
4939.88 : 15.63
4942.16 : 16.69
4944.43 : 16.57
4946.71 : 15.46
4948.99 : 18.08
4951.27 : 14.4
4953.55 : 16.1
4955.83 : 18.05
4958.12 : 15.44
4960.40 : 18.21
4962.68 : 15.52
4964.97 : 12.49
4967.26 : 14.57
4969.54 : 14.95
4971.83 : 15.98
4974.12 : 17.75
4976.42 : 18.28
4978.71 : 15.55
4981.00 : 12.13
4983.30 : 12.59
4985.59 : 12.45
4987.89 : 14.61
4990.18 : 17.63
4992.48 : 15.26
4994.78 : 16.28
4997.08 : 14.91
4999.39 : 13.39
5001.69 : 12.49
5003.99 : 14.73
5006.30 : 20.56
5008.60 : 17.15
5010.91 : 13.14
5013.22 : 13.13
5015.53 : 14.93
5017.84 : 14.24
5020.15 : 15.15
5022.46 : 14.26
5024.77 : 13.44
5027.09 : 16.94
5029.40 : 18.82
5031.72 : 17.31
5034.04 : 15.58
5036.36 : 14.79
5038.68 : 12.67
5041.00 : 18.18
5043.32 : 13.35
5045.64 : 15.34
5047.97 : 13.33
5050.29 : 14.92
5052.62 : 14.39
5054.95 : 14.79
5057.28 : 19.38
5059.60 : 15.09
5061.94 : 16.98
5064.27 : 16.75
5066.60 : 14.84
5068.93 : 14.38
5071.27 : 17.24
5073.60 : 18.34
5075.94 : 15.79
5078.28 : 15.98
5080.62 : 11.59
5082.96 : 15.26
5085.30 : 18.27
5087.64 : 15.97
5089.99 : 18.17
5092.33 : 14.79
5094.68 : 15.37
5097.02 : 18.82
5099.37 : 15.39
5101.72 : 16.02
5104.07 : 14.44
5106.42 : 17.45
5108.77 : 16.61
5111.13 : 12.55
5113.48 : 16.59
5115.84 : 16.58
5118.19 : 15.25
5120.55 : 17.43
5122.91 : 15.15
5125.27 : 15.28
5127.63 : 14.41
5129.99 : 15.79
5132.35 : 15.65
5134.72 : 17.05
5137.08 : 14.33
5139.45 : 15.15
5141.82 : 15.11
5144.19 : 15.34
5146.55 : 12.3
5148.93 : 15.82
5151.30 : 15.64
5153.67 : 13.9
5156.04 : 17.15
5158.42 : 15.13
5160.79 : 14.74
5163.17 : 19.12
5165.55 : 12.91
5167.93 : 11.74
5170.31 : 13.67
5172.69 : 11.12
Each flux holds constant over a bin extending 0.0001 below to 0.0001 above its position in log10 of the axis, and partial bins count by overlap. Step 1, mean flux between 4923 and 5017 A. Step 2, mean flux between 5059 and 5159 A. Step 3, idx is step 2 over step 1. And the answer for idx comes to 1.01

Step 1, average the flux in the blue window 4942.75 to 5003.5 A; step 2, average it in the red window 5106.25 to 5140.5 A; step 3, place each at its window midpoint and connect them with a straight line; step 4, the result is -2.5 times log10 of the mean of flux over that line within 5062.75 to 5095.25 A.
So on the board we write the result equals -0.03 mag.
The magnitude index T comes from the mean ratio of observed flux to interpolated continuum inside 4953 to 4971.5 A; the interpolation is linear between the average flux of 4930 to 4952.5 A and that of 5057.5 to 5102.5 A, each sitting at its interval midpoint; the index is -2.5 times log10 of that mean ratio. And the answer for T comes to 0.04 mag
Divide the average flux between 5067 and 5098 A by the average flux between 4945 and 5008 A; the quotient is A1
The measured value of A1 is 1.04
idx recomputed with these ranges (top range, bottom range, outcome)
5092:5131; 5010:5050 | 1.05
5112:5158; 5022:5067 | 0.99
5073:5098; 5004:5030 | 1.04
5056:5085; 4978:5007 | 1.09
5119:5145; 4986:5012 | 1.01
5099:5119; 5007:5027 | 1.07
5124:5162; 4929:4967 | 0.94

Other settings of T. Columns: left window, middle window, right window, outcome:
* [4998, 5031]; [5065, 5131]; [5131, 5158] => -0.04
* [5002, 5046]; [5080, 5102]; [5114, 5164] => -0.04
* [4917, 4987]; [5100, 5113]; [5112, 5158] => 0.00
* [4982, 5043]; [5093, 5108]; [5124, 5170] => -0.08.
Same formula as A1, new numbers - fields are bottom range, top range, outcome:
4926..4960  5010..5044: 0.93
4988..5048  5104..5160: 1.01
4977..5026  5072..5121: 1.09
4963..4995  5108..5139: 1.04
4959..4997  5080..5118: 1.04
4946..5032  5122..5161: 0.99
